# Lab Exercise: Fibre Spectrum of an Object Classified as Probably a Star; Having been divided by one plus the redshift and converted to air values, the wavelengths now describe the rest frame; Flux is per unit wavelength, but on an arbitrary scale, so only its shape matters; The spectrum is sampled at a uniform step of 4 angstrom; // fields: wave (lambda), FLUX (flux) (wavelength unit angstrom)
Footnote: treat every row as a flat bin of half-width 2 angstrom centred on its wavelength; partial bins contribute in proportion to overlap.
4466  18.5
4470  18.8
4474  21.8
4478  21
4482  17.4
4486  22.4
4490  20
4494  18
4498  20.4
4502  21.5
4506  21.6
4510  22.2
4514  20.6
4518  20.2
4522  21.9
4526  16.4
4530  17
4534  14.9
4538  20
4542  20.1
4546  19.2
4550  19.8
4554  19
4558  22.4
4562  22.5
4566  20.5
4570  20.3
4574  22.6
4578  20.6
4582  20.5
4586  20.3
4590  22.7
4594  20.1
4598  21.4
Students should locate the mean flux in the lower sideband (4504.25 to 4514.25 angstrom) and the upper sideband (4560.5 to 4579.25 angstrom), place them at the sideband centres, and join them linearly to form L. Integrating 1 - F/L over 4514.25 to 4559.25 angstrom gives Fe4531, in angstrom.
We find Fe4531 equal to 4.8 angstrom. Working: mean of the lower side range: 21.6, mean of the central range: 19.2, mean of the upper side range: 21.3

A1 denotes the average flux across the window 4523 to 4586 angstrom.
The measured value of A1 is 19.8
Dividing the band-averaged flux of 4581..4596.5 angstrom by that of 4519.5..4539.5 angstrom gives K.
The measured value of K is 1.16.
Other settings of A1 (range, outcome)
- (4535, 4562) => 20.1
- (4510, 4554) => 19.2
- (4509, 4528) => 20.2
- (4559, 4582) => 21.3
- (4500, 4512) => 21.8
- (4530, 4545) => 18.2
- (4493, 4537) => 19.6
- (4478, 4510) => 20.4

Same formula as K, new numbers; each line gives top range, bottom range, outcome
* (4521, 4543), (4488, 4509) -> 0.89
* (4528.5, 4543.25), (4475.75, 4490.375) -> 0.89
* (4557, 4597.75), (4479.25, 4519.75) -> 1.04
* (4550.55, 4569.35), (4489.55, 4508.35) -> 1.03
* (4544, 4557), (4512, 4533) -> 1.03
